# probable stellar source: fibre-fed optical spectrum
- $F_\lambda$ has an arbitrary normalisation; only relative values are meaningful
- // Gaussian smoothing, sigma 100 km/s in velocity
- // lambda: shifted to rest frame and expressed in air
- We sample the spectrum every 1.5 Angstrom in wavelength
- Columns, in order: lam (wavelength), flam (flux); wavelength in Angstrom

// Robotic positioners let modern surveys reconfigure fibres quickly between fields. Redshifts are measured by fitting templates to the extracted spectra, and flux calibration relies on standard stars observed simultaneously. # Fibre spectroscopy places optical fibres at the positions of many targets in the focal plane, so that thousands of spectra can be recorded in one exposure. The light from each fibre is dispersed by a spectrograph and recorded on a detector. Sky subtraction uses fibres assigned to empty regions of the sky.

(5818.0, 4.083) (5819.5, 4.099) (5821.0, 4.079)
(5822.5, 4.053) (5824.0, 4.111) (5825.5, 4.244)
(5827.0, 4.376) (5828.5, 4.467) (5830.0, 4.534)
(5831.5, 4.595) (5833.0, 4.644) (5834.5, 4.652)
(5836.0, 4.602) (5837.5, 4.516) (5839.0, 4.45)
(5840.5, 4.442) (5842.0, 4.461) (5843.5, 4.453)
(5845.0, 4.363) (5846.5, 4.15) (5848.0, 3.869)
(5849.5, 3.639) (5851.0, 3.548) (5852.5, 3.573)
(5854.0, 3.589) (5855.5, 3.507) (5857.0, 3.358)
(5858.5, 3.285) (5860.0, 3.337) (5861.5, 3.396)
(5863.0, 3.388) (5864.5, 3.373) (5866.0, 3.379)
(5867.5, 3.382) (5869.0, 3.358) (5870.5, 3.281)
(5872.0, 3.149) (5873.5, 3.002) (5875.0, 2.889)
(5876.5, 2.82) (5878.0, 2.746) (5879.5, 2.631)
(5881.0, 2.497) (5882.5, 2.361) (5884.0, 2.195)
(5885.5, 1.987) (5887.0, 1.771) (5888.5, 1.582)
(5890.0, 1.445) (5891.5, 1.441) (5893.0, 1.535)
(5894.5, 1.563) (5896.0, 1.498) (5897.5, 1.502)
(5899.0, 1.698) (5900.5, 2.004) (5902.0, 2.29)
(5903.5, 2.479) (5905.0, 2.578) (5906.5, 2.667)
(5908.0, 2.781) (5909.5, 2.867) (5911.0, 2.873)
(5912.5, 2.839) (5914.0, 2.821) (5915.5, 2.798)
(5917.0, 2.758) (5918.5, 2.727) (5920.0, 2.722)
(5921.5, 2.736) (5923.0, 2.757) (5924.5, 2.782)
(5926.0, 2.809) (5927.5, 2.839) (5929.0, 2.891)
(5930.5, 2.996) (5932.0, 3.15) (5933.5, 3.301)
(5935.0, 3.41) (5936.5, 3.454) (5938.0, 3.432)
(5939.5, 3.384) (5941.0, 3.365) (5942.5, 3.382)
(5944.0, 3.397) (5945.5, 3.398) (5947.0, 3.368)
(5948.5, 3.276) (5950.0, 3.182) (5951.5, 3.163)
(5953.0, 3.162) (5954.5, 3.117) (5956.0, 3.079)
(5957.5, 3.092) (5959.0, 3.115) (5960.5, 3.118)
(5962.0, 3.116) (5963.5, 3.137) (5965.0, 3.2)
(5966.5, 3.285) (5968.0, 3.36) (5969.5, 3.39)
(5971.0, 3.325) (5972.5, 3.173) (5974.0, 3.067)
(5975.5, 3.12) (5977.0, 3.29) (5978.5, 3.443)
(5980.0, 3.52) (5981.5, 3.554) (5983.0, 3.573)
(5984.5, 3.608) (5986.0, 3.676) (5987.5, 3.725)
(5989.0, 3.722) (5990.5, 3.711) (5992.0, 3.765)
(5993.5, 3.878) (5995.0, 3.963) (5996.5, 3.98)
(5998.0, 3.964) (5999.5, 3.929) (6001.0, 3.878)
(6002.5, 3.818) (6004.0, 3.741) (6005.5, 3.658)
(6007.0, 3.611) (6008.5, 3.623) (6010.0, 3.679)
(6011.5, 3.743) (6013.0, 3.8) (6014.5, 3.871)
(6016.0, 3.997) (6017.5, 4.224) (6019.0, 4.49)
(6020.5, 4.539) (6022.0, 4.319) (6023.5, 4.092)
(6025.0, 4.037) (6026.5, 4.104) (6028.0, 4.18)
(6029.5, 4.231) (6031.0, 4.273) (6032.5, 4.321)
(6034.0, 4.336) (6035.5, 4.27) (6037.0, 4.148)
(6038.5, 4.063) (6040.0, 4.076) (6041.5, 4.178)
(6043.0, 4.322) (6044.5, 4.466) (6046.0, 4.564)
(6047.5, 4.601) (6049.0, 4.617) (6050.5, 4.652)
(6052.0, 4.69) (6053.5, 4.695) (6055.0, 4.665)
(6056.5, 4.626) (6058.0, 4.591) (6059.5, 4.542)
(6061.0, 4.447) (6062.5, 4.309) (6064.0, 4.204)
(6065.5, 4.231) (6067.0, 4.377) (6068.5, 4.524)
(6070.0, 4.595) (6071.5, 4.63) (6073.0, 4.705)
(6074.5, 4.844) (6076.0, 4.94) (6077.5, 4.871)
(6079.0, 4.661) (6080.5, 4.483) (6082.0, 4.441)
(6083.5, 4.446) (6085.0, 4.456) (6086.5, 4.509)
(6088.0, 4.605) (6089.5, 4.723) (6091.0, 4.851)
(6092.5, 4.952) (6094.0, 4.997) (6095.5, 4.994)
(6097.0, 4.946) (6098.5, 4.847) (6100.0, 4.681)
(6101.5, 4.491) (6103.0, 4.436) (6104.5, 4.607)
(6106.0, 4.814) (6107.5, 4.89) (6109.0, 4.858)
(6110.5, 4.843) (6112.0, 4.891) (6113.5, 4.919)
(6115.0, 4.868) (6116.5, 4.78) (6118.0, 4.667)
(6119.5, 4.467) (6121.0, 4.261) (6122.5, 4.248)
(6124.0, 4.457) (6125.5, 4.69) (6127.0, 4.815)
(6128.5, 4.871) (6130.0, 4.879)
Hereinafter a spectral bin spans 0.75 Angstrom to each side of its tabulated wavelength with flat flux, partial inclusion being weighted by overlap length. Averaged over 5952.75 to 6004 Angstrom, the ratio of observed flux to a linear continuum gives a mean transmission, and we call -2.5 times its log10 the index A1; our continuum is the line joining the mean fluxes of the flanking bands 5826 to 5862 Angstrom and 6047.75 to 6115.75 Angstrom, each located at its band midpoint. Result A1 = 0.26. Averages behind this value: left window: 4.08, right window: 4.67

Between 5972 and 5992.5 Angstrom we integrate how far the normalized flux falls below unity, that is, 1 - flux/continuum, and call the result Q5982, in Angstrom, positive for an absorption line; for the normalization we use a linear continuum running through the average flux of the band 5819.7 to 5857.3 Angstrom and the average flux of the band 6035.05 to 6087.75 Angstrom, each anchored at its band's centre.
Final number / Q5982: 4.2 Angstrom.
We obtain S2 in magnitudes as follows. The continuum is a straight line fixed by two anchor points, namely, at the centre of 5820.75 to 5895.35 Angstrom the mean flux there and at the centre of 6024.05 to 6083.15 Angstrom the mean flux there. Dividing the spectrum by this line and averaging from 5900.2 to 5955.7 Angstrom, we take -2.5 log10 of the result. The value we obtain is 0.26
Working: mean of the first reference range 3.39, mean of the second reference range 4.45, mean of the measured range 2.98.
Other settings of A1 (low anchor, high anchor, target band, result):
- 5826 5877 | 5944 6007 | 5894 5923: 0.43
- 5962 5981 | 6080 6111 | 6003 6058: -0.07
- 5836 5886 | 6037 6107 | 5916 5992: 0.22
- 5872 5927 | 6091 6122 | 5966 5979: -0.02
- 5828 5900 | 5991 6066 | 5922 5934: 0.22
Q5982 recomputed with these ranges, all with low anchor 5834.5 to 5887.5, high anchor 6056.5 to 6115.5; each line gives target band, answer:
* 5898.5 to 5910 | 3.9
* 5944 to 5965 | 4.0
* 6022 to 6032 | 0.4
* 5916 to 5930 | 3.6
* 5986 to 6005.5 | 1.6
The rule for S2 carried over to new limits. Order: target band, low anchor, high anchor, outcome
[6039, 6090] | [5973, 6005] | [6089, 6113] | -0.03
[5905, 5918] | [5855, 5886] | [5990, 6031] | 0.18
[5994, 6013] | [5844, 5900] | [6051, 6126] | 0.04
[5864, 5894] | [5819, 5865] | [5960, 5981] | 0.45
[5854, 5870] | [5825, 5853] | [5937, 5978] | 0.21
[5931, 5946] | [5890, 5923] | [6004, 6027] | -0.19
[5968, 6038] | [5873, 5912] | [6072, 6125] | -0.08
